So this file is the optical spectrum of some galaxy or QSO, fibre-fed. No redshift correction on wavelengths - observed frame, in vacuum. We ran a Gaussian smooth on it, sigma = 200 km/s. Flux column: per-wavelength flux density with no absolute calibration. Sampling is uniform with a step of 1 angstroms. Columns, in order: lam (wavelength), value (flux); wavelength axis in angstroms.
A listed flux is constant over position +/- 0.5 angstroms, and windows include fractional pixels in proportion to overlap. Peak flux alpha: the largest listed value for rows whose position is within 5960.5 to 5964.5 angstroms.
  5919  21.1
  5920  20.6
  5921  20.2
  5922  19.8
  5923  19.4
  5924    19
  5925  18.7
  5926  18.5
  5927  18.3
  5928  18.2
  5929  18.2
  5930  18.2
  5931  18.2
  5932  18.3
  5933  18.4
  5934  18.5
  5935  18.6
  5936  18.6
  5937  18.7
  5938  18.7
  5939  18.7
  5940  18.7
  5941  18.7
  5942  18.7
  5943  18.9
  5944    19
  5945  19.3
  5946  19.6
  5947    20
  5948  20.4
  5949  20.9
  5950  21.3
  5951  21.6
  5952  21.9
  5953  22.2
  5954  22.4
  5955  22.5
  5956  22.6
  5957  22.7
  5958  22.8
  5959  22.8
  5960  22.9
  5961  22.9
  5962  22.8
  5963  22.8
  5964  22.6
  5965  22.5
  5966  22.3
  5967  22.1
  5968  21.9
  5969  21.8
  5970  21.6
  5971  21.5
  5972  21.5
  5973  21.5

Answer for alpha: 22.9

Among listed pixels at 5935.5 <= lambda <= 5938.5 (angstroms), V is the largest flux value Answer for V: 18.7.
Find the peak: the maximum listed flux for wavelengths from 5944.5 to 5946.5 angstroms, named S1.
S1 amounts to 19.6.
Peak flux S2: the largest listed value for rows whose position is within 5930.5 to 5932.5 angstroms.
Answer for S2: 18.3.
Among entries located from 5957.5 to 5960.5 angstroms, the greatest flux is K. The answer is 22.9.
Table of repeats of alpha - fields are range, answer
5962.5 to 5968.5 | 22.8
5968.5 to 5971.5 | 21.8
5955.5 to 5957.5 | 22.7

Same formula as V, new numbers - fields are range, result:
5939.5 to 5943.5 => 18.9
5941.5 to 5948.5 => 20.4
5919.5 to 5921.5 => 20.6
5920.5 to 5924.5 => 20.2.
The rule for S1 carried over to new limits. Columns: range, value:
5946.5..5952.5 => 21.9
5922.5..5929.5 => 19.4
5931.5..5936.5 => 18.6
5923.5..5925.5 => 19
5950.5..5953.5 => 22.2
